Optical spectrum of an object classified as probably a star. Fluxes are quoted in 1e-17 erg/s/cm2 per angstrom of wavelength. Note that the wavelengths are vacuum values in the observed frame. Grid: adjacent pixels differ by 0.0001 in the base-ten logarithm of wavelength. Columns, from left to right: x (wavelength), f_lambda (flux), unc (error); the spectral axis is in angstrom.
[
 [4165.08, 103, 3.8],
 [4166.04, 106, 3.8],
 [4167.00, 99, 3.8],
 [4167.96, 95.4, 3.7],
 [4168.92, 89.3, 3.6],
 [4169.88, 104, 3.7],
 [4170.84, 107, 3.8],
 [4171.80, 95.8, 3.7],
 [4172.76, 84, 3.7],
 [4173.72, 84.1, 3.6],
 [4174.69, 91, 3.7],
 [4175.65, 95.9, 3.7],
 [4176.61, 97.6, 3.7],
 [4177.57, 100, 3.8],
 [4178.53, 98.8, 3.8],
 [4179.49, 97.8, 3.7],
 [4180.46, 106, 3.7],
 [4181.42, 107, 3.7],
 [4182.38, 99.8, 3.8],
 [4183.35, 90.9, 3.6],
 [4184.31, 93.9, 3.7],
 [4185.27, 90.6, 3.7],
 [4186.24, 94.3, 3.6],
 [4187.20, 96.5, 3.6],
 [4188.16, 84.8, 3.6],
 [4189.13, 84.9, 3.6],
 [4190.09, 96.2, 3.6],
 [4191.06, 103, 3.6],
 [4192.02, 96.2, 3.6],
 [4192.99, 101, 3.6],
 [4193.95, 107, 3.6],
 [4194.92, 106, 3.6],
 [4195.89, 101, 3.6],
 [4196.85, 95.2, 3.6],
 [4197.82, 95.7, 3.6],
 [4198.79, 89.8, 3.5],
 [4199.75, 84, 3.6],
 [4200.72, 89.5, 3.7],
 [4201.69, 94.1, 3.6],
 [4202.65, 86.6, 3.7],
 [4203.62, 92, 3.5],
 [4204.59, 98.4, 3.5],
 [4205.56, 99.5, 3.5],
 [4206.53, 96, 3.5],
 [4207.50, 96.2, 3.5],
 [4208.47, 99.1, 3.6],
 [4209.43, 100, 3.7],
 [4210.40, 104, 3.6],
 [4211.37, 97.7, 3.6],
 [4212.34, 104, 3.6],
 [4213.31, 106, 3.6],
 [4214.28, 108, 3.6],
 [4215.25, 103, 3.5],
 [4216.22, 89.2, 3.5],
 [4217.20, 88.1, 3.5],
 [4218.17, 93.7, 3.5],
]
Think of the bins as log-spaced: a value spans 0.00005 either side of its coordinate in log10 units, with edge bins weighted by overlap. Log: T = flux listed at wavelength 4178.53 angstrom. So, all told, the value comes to 98.8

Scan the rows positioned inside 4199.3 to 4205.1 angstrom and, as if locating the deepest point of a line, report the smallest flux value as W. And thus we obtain 84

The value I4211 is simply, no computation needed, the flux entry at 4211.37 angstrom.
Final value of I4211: 97.7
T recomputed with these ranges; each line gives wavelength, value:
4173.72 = 84.1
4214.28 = 108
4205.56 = 99.5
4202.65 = 86.6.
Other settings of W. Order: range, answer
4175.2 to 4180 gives 95.9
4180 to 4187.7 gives 90.6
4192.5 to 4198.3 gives 95.2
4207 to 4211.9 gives 96.2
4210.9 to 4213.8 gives 97.7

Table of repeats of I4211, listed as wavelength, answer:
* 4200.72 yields 89.5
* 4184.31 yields 93.9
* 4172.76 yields 84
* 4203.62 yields 92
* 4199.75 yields 84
